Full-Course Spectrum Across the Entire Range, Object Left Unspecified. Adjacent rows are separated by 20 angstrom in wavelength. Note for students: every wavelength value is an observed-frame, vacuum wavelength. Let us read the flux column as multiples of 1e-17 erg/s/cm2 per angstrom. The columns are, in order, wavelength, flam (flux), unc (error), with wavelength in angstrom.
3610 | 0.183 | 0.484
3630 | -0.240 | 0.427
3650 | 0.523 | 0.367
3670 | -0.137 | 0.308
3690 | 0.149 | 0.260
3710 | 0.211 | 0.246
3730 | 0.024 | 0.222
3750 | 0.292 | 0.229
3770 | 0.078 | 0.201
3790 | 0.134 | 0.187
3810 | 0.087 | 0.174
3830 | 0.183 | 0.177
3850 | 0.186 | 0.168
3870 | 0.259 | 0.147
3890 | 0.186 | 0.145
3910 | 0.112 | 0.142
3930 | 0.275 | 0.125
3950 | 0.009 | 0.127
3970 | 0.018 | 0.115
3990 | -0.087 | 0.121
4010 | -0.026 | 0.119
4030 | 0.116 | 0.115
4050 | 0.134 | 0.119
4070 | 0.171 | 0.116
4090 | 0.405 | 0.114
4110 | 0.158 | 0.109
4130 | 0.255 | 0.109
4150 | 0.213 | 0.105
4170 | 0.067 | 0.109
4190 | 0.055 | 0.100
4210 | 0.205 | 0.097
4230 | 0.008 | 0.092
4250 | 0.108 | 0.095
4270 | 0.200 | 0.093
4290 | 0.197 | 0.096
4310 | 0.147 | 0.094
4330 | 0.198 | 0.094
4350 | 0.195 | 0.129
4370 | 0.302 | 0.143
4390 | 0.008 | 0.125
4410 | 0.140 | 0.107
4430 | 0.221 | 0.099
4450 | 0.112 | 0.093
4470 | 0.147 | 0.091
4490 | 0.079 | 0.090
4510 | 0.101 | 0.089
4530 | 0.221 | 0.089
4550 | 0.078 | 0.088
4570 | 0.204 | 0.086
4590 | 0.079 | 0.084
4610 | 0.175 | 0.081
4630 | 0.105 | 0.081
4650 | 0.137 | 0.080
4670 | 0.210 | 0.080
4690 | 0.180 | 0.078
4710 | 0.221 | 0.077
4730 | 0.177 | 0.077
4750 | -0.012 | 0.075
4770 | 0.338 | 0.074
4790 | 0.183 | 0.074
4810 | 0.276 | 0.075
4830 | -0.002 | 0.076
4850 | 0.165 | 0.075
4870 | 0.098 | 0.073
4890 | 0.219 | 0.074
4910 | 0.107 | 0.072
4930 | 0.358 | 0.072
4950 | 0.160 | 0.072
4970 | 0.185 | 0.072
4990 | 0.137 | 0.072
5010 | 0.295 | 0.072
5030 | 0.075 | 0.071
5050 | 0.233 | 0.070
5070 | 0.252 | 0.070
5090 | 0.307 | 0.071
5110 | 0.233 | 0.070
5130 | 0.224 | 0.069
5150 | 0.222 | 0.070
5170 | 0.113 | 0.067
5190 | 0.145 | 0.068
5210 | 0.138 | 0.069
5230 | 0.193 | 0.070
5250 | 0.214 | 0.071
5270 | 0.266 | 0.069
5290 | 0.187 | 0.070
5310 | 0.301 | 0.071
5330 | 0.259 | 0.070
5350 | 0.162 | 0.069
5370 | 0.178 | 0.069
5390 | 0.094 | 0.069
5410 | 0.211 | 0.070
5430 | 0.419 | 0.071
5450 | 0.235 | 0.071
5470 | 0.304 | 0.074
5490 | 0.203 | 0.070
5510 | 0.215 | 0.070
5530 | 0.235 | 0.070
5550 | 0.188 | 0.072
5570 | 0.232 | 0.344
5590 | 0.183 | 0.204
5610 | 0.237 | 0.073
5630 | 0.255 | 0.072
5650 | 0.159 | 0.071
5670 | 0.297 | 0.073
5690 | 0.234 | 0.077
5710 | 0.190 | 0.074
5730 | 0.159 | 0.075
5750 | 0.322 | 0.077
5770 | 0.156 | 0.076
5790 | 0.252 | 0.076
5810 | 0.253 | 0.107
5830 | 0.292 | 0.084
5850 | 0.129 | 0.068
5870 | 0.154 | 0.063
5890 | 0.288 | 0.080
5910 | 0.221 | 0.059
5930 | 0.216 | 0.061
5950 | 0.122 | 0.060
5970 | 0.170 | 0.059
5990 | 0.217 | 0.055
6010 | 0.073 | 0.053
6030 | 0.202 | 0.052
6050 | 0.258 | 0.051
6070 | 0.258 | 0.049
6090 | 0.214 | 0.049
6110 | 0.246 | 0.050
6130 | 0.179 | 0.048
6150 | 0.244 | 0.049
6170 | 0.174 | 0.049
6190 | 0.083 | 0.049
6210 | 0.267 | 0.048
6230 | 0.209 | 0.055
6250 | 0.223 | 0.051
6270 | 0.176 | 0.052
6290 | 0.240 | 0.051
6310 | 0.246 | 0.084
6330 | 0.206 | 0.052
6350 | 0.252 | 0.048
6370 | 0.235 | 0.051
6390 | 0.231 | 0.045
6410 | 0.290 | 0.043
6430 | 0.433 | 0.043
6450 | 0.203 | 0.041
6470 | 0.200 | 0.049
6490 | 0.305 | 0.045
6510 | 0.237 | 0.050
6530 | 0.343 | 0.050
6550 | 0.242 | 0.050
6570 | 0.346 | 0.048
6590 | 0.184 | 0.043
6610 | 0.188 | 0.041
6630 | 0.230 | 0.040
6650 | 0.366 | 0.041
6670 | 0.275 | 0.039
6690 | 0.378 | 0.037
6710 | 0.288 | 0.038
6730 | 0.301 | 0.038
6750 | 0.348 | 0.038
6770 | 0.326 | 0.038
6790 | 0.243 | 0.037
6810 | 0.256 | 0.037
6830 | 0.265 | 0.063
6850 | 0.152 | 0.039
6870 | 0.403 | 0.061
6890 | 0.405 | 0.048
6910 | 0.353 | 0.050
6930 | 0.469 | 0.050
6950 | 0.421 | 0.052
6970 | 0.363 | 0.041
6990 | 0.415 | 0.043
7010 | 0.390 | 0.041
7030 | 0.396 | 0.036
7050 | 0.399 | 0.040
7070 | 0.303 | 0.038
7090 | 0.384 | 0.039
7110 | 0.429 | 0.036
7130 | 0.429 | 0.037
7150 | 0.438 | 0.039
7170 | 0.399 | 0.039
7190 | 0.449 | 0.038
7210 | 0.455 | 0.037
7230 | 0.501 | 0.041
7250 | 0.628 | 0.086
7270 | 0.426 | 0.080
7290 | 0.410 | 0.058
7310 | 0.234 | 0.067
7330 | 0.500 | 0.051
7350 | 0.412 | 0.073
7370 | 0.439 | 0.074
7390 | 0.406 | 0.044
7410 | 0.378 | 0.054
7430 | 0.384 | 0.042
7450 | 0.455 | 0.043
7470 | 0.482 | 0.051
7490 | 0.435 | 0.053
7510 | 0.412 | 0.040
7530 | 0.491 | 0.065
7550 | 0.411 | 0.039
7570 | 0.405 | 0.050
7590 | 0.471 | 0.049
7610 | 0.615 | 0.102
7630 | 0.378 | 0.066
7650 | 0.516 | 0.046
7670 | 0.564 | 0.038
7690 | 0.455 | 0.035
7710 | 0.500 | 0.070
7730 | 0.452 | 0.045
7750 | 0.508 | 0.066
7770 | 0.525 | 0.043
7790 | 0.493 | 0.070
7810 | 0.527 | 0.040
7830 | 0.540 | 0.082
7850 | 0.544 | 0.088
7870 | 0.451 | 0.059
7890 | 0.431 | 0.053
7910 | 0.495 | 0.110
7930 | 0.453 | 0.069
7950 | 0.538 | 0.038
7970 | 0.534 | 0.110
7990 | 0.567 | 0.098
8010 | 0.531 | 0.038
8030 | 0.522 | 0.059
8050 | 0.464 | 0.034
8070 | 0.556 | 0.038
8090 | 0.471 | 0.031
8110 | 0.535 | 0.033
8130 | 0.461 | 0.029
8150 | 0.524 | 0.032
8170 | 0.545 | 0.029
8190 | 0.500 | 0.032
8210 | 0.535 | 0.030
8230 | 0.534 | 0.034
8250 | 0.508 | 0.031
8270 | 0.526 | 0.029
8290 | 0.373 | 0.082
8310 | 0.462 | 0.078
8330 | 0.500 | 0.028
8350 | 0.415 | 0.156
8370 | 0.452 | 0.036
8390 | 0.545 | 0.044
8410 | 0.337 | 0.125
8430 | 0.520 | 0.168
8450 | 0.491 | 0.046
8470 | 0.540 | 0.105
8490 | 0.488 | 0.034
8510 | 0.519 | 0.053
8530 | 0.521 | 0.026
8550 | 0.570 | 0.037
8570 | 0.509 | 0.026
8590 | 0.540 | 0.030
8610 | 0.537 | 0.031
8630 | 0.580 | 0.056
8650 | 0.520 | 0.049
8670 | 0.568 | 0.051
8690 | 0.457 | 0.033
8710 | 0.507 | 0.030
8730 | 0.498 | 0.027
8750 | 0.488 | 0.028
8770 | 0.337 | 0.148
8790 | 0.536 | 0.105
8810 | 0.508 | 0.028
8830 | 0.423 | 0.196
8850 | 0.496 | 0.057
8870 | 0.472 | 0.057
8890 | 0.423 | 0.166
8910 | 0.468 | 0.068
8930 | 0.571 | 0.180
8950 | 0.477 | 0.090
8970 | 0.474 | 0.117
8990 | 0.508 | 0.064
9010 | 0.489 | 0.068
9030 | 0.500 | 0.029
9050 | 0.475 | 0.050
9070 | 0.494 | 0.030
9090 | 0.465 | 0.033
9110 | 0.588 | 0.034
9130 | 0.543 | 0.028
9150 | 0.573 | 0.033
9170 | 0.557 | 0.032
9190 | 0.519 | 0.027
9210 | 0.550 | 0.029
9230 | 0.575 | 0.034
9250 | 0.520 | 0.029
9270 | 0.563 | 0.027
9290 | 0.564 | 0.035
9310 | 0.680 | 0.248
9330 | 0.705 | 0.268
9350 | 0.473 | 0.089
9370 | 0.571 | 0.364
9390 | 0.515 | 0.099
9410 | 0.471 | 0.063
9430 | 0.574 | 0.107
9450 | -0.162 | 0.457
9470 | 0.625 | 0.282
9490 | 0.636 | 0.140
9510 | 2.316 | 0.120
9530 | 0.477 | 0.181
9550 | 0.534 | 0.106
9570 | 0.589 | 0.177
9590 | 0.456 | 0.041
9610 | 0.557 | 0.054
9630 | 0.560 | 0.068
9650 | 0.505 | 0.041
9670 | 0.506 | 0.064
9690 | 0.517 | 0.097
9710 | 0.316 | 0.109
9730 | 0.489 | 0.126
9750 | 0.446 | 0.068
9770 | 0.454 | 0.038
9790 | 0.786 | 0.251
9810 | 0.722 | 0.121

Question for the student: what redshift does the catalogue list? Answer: 0.73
